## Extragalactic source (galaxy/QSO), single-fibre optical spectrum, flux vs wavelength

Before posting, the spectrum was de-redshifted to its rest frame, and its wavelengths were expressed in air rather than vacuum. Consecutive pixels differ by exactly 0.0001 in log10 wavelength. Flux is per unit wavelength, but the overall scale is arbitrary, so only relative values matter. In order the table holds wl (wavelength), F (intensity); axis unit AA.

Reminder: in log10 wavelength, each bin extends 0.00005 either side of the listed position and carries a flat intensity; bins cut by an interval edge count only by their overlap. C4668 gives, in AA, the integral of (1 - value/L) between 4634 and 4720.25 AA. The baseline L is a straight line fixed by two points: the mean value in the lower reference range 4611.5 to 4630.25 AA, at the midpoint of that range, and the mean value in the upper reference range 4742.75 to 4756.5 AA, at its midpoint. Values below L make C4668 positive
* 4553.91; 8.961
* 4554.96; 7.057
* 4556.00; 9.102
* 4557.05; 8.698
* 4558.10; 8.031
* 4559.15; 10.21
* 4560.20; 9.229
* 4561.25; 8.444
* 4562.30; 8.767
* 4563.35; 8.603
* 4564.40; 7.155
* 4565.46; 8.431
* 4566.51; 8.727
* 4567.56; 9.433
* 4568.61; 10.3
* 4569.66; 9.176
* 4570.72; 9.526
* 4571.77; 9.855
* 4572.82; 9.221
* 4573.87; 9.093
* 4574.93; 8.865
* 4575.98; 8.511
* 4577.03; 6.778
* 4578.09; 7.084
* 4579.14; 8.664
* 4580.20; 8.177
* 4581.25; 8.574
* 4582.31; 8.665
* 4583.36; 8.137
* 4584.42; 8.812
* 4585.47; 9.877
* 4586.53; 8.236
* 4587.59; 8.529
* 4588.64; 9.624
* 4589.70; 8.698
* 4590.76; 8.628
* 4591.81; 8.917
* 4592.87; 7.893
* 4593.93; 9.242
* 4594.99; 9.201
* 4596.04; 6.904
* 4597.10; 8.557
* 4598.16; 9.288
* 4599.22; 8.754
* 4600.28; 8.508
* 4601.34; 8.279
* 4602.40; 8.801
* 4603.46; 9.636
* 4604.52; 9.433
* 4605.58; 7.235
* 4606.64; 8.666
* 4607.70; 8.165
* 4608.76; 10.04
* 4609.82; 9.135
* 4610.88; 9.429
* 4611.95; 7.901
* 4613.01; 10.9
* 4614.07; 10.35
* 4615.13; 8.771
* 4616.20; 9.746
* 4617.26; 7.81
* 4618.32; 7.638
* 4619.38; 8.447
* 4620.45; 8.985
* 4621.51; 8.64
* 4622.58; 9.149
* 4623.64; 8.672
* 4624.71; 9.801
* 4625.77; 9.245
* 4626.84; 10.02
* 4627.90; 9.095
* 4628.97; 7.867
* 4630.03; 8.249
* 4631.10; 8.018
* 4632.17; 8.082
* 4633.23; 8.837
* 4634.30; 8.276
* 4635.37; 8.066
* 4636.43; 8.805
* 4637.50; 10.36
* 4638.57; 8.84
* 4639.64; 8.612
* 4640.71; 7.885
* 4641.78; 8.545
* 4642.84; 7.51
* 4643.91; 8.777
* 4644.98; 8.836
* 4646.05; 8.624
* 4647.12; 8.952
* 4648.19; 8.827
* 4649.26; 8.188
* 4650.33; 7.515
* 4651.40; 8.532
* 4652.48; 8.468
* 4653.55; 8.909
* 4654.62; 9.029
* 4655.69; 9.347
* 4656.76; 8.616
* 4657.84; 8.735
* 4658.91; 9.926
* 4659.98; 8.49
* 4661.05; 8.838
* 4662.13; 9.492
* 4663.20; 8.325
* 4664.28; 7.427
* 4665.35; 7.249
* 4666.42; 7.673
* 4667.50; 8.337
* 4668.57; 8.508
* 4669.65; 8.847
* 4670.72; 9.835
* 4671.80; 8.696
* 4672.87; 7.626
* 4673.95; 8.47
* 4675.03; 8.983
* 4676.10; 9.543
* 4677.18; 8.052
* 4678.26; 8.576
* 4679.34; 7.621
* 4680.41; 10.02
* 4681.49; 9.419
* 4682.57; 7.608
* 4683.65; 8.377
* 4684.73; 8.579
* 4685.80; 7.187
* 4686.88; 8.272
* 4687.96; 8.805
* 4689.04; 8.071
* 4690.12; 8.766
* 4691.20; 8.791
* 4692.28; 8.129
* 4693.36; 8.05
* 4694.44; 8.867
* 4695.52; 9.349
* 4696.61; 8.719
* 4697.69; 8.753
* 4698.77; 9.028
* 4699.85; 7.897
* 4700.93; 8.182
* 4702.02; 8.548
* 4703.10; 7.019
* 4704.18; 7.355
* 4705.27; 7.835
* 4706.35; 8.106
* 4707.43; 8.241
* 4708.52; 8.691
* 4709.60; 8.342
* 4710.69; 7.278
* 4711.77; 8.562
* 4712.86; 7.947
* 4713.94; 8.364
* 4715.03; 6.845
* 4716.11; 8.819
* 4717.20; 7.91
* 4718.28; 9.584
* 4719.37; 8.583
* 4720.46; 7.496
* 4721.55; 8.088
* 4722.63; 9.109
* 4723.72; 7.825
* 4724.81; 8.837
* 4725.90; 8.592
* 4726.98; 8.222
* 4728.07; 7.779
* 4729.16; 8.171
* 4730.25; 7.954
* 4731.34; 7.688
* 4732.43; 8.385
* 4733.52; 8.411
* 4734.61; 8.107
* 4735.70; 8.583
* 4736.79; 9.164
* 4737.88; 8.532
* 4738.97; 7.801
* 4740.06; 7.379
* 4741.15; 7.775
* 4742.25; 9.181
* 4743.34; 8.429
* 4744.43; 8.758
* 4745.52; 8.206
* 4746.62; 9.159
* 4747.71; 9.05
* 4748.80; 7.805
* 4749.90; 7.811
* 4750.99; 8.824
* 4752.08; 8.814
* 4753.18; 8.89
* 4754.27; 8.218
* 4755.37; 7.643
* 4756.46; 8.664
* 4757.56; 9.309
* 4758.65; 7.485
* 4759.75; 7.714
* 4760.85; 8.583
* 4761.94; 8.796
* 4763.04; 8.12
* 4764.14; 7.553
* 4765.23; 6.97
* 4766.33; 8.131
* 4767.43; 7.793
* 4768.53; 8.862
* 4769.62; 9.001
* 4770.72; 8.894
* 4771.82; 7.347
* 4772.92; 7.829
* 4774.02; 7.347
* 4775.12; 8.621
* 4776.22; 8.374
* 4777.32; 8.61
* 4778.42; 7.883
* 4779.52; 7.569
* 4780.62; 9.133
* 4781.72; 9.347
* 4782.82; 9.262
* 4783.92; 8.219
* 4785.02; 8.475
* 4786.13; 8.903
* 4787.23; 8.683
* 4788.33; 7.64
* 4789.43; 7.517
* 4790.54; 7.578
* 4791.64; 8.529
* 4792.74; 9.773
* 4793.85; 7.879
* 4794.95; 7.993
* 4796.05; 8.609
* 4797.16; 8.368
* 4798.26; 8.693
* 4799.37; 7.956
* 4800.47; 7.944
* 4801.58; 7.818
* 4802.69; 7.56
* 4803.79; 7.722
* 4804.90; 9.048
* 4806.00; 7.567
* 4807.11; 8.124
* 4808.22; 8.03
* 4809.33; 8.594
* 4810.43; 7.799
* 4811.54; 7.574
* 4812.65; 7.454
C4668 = 2.9 AA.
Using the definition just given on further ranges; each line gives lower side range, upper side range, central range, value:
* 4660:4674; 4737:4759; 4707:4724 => 0.3 AA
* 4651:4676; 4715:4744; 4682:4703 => 0.2 AA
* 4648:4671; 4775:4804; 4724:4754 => 0.2 AA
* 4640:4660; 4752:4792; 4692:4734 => 1.0 AA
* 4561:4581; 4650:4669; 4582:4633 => -1.1 AA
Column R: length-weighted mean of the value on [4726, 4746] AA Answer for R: 8.26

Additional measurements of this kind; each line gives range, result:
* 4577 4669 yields 8.67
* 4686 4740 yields 8.28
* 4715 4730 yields 8.32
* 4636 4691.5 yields 8.58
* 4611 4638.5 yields 8.88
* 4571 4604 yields 8.65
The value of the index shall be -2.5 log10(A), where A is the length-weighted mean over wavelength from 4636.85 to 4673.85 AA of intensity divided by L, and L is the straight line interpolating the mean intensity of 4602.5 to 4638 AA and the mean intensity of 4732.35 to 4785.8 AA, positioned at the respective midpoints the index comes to 0.020 mag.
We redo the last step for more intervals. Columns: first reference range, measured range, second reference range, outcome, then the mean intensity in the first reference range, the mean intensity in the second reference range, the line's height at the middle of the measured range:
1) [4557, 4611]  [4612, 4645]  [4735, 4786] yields -0.02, 8.74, 8.35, 8.64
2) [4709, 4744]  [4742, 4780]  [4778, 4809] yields 0.00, 8.25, 8.28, 8.26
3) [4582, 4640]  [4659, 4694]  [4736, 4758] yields 0.02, 8.81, 8.47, 8.65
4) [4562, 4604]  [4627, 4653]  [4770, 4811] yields 0.01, 8.7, 8.25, 8.58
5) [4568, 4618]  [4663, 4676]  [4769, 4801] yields 0.03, 8.82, 8.35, 8.63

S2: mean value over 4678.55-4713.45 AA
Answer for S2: 8.33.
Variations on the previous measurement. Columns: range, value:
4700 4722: 8.08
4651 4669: 8.58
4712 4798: 8.31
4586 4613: 8.75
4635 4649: 8.67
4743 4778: 8.3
